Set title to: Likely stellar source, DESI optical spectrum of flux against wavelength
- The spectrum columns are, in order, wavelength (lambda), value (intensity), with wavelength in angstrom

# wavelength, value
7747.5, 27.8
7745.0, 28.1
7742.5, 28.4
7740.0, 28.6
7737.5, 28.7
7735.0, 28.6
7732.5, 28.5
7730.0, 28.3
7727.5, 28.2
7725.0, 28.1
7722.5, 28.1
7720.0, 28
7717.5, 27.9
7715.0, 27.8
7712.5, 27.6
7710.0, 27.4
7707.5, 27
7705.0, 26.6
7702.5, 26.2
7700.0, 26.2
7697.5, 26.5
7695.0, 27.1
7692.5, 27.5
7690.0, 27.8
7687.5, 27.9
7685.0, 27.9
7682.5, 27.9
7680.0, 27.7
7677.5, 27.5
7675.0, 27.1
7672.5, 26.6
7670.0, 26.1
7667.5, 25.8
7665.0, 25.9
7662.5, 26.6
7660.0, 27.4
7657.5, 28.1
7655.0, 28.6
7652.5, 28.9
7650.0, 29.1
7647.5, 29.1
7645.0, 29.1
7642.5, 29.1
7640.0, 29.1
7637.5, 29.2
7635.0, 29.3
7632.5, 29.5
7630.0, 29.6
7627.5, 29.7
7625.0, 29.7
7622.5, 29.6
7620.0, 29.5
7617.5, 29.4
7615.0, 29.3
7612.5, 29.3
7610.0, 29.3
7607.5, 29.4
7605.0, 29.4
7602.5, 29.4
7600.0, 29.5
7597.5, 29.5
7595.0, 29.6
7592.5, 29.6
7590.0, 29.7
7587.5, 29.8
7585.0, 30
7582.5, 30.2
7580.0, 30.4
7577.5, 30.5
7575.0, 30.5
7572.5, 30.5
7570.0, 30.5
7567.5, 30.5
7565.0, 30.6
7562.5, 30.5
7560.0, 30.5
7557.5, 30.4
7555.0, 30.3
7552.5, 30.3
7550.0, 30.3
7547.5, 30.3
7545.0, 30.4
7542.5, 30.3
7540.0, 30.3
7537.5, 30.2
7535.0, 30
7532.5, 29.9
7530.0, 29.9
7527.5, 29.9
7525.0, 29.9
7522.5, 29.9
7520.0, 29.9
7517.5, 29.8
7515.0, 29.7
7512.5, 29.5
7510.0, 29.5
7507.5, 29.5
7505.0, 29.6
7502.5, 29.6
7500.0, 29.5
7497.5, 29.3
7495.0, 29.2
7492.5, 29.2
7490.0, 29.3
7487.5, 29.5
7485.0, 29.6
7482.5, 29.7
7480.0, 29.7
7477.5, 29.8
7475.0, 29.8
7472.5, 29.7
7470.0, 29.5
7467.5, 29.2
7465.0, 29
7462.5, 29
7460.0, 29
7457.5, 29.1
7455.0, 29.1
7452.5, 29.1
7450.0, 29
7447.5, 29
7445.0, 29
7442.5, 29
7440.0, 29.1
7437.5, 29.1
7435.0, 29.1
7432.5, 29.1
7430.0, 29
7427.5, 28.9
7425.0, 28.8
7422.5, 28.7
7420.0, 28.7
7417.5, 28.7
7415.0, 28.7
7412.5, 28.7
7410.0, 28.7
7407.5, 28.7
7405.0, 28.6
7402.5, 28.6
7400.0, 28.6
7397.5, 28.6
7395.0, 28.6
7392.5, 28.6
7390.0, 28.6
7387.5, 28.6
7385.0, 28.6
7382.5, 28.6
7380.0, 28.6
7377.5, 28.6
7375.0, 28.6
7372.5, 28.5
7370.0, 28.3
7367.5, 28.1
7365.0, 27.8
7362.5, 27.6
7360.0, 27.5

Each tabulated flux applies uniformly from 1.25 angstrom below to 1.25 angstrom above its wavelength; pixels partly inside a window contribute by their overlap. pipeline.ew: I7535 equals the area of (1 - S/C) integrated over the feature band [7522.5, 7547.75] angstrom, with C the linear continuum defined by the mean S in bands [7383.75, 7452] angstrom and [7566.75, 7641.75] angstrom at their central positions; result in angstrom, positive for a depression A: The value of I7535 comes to -0.6 angstrom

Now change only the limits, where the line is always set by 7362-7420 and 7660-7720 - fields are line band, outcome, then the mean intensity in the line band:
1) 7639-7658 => -1.13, 28.9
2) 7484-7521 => -2.01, 29.5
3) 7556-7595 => -3.69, 30.3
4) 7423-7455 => -0.82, 29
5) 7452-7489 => -1.64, 29.4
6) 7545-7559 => -1.30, 30.3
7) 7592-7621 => -2.04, 29.4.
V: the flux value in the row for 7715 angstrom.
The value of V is 27.8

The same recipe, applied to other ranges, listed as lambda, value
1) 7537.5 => 30.2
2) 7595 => 29.6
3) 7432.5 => 29.1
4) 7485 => 29.6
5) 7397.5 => 28.6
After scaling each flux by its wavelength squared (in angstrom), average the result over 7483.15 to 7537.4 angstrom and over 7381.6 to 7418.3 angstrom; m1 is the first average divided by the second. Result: 1.07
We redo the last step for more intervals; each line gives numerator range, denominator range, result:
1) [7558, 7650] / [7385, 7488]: 1.07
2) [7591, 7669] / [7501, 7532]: 1.00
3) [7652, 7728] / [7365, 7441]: 1.03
